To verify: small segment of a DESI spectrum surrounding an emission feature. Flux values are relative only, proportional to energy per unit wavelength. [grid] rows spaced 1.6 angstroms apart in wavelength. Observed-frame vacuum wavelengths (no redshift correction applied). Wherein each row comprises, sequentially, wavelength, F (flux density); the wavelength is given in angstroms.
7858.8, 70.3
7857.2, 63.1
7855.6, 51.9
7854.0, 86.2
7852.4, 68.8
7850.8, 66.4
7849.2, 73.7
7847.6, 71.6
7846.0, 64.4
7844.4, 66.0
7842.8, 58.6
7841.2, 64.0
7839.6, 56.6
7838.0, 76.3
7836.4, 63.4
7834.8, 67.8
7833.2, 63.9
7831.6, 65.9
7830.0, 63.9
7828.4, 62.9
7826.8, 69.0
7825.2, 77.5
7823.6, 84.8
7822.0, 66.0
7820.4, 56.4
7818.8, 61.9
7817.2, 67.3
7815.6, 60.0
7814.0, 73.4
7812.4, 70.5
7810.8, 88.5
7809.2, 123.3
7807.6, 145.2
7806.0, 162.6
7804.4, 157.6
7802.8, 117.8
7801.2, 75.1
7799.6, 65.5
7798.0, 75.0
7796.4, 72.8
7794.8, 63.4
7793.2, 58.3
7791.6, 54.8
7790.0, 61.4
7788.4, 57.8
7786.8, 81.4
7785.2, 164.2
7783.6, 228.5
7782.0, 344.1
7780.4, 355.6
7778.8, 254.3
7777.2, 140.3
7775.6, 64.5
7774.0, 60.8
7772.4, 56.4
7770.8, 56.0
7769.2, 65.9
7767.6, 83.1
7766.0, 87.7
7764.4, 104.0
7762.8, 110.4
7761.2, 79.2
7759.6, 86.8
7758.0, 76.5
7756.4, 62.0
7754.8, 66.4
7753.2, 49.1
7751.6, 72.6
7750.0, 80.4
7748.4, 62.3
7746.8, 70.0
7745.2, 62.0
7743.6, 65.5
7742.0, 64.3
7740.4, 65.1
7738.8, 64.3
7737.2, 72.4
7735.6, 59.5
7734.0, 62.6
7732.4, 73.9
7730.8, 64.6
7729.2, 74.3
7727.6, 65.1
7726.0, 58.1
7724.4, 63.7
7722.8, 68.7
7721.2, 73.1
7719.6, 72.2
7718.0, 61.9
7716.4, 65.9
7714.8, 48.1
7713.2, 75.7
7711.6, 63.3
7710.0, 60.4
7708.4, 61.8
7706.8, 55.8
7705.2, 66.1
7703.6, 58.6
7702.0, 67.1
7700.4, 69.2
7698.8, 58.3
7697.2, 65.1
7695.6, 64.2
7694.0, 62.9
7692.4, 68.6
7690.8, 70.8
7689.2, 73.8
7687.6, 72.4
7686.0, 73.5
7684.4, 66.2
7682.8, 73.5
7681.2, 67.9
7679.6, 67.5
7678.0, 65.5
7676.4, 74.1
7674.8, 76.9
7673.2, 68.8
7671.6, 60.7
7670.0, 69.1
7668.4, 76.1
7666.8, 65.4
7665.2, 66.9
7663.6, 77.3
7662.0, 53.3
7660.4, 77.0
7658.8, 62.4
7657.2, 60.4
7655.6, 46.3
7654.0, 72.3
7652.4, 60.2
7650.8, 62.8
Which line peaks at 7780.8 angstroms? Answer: H-alpha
